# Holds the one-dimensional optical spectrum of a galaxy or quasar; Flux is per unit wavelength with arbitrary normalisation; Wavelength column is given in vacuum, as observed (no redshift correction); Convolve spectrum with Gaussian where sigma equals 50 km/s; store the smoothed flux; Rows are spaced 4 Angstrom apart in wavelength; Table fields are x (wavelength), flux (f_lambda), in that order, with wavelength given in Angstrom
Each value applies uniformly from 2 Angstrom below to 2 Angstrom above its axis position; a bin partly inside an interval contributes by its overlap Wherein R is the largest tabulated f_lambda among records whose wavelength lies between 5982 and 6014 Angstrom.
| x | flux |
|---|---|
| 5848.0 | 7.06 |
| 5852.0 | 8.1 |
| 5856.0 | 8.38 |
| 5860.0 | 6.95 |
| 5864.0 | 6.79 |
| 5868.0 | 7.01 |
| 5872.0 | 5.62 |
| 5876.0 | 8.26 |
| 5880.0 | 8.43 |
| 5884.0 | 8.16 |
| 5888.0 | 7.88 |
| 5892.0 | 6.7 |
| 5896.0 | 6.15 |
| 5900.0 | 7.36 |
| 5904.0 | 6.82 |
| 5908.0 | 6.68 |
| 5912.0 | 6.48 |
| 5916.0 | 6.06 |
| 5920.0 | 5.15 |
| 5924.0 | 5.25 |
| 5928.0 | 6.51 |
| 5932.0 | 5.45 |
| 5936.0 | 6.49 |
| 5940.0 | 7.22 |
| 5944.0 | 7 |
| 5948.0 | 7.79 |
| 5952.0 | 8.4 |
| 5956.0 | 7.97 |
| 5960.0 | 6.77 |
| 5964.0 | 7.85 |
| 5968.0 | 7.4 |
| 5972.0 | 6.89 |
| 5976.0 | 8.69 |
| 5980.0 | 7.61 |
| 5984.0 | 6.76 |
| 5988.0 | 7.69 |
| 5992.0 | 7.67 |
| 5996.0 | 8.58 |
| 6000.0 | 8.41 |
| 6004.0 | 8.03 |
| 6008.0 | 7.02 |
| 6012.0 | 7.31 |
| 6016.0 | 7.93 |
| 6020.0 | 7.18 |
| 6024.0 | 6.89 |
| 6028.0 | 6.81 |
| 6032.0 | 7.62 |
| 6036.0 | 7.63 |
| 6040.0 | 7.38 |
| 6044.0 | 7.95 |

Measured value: 8.58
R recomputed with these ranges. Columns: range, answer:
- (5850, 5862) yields 8.38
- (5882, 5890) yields 8.16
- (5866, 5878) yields 8.26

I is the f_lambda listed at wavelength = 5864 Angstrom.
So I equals 6.79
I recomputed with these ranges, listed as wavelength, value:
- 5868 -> 7.01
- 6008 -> 7.02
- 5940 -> 7.22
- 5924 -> 5.25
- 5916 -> 6.06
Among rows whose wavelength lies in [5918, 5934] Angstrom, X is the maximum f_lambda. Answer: 6.51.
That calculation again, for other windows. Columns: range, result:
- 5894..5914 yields 7.36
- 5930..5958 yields 8.4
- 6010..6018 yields 7.93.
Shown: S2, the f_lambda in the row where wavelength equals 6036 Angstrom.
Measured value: 7.63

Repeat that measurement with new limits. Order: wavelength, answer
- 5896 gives 6.15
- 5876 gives 8.26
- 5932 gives 5.45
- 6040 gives 7.38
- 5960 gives 6.77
